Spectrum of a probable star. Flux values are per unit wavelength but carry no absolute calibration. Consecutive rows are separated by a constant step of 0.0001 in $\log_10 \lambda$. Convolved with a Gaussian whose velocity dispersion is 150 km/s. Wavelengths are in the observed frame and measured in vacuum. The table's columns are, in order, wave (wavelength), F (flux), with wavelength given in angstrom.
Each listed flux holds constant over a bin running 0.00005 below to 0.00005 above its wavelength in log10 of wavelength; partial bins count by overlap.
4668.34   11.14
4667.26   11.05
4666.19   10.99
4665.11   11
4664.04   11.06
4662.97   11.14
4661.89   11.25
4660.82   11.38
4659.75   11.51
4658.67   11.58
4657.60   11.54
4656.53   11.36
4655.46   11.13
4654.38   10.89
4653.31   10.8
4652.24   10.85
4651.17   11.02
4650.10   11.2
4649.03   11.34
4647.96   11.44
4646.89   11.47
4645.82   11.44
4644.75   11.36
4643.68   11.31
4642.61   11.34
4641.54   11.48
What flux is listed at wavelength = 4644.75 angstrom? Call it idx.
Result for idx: 11.36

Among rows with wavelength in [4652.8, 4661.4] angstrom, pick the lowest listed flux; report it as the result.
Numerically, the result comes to 10.8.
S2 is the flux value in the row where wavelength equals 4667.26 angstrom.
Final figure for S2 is 11.05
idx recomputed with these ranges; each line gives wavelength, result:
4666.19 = 10.99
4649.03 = 11.34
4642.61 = 11.34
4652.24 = 10.85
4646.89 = 11.47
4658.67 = 11.58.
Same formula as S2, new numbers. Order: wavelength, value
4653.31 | 10.8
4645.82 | 11.44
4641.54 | 11.48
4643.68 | 11.31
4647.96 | 11.44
